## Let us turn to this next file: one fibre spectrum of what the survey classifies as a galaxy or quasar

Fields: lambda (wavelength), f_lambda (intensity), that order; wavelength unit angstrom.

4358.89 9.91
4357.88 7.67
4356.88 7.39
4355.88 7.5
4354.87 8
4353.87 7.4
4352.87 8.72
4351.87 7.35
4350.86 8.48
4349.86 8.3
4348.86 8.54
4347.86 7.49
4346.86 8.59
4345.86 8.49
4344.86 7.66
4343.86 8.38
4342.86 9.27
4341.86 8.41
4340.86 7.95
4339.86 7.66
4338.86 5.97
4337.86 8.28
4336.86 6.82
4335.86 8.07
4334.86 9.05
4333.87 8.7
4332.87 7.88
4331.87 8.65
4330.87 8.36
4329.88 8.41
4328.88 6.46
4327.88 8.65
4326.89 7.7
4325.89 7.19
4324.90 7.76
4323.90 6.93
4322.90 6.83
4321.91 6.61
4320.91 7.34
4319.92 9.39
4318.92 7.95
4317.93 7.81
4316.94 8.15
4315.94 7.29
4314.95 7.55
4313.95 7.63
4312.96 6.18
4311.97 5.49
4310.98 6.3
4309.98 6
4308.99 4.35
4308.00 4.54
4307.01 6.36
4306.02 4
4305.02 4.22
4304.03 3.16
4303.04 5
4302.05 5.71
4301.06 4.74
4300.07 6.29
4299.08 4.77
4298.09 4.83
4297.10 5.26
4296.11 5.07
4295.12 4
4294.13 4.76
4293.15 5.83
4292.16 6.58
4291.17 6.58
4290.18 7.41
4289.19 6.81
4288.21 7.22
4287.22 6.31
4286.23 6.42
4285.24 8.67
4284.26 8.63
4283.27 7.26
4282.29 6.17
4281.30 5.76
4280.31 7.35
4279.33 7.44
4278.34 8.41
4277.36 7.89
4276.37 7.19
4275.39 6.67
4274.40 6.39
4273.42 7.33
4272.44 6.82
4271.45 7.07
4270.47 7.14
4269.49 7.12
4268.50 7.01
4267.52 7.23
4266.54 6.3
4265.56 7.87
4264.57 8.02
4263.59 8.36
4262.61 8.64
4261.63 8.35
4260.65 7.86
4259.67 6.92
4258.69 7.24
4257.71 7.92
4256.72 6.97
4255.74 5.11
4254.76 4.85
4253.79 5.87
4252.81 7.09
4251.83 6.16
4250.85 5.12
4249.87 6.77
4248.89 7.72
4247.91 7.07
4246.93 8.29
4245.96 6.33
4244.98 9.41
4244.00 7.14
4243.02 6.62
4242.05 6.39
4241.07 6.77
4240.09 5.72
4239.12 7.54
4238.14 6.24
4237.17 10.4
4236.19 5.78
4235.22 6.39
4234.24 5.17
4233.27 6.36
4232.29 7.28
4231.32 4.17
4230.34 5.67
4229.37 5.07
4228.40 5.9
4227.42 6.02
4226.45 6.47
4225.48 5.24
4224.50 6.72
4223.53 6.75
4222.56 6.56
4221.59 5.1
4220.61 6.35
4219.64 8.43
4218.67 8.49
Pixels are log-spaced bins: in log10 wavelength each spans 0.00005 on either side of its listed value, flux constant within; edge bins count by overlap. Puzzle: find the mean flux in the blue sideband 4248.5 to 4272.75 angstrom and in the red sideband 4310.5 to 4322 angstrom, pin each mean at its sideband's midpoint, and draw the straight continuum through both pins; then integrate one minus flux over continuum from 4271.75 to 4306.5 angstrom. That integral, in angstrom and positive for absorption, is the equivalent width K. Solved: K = 4.7 angstrom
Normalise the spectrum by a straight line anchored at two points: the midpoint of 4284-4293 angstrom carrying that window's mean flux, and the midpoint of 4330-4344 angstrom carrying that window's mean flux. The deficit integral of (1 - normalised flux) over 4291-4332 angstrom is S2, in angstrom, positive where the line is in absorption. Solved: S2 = 6.9 angstrom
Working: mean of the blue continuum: 7.09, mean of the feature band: 6.33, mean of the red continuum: 8.1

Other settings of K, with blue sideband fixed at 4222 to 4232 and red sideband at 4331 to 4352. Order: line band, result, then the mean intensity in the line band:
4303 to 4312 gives 3.1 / 4.91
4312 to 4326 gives 0.5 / 7.42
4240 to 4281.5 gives -3.5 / 7.08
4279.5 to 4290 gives -0.1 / 7.08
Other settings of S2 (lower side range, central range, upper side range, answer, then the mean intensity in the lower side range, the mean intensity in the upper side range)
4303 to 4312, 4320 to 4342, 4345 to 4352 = -3.2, 4.91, 8.19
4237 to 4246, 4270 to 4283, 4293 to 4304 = -2.7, 7.19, 5.01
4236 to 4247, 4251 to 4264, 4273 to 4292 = 0.4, 7.22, 7.14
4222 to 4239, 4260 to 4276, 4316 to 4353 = -1.2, 6.27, 7.94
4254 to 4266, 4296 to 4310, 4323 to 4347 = 5.0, 7.31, 7.94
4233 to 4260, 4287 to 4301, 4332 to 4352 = 3.1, 6.77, 8.09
